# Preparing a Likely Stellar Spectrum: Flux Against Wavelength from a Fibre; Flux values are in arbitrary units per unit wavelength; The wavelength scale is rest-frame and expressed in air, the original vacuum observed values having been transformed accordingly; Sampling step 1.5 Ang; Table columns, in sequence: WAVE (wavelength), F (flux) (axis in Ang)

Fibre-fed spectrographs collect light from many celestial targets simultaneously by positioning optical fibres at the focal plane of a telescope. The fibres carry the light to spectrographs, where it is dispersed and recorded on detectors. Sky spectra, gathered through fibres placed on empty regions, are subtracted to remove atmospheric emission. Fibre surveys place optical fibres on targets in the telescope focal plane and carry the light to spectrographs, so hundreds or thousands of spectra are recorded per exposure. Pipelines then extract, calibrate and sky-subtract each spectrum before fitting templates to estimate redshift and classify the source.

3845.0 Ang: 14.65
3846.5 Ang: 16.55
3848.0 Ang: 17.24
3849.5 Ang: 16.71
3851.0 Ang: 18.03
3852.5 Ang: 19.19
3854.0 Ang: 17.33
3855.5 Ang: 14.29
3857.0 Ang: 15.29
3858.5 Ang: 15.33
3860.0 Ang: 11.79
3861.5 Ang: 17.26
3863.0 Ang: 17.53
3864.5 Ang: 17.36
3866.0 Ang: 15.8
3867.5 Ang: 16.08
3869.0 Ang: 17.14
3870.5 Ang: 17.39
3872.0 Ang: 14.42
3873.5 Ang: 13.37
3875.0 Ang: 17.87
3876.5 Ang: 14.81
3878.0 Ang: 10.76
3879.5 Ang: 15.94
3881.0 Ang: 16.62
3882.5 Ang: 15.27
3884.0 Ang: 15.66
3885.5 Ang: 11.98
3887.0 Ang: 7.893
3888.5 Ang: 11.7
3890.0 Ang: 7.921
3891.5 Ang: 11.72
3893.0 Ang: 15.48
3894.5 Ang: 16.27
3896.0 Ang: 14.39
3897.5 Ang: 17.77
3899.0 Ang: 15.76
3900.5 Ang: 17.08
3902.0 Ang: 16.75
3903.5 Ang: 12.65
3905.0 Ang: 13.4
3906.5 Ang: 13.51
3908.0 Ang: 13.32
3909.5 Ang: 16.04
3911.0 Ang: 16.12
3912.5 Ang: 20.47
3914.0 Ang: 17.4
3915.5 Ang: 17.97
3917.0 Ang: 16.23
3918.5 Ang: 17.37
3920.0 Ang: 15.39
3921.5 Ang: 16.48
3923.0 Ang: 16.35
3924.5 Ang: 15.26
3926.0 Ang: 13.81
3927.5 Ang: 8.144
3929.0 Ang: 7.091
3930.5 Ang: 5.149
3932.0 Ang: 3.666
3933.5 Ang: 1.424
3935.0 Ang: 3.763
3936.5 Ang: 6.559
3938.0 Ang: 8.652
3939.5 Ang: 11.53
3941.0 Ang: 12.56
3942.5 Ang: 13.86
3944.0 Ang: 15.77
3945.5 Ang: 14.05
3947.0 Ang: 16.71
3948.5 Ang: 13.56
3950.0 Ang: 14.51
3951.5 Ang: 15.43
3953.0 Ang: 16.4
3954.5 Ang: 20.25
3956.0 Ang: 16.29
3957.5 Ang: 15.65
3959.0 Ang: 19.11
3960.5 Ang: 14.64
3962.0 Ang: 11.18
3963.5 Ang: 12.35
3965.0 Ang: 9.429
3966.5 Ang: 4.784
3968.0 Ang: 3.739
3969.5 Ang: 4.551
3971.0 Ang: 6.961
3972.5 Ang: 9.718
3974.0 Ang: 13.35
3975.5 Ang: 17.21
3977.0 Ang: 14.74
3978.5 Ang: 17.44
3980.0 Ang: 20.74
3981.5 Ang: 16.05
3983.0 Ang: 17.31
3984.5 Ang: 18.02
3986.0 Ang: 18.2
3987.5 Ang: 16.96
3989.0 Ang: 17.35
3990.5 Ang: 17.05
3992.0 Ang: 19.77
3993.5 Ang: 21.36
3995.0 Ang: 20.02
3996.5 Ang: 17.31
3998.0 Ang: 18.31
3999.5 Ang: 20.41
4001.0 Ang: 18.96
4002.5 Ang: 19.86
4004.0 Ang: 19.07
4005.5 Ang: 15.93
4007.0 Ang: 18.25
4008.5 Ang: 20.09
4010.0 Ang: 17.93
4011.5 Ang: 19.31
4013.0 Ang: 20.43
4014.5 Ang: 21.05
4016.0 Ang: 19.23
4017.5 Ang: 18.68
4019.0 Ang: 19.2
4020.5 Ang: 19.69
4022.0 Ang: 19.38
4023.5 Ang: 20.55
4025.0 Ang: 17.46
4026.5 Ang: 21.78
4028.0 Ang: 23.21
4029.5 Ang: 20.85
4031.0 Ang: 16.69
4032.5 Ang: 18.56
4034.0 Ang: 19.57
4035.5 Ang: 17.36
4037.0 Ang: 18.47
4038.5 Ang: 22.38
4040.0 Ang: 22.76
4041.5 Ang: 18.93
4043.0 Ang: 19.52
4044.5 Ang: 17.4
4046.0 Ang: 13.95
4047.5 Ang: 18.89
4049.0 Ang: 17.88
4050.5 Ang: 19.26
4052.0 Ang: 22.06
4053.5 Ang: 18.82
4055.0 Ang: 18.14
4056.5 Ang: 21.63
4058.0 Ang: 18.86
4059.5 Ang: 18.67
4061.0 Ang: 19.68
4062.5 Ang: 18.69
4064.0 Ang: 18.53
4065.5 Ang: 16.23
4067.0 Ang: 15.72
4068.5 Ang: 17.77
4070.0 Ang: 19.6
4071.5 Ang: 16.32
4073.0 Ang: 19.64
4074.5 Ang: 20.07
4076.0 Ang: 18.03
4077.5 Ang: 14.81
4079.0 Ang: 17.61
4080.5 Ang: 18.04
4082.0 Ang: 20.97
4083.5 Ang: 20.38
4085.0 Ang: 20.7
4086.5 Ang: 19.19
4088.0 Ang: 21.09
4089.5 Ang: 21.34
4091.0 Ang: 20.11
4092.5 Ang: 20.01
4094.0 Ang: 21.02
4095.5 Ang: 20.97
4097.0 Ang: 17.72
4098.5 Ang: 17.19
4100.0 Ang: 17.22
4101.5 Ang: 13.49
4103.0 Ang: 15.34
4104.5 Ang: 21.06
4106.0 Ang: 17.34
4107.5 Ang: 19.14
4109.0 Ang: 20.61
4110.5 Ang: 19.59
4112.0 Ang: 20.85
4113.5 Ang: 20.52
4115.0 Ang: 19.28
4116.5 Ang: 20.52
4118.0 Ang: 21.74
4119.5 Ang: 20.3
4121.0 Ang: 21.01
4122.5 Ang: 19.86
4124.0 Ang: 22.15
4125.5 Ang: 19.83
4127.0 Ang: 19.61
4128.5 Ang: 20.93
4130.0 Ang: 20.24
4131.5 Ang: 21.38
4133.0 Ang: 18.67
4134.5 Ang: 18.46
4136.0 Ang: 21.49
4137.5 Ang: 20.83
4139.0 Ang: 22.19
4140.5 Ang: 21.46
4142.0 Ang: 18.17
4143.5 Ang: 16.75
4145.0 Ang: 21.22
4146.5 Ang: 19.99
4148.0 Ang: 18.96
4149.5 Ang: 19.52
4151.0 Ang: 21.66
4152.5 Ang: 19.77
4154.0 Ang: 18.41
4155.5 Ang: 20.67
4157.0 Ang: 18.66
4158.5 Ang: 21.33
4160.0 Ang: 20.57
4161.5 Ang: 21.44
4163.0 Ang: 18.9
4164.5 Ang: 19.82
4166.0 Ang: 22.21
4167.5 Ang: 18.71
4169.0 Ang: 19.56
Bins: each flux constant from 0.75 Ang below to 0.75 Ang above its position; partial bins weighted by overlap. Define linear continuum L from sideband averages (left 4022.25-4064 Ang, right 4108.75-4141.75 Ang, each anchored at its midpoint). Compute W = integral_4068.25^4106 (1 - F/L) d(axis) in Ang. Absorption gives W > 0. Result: 2.2 Ang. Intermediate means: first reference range 19.3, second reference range 20.5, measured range 18.8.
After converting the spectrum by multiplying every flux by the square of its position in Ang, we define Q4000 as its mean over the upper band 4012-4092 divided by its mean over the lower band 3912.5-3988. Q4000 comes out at 1.5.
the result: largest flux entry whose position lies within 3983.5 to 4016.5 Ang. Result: 21.36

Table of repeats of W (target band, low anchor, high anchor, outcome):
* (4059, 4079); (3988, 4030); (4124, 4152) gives 1.8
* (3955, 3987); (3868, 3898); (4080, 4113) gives 5.5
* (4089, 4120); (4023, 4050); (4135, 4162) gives 0.8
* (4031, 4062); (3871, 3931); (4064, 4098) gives -1.7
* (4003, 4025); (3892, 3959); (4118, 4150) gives -3.5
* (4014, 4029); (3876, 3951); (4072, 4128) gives -2.9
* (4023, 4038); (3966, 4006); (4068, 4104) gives -2.1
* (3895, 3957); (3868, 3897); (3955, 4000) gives 3.6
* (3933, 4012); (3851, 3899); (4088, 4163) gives 9.8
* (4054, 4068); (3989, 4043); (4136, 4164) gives 0.8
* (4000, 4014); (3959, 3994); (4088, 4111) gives -3.3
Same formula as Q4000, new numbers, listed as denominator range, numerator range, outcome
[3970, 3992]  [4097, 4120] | 1.27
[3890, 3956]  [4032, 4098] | 1.50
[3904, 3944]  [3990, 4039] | 1.63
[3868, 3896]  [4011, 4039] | 1.51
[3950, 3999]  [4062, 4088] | 1.29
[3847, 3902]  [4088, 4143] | 1.47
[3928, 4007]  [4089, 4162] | 1.53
